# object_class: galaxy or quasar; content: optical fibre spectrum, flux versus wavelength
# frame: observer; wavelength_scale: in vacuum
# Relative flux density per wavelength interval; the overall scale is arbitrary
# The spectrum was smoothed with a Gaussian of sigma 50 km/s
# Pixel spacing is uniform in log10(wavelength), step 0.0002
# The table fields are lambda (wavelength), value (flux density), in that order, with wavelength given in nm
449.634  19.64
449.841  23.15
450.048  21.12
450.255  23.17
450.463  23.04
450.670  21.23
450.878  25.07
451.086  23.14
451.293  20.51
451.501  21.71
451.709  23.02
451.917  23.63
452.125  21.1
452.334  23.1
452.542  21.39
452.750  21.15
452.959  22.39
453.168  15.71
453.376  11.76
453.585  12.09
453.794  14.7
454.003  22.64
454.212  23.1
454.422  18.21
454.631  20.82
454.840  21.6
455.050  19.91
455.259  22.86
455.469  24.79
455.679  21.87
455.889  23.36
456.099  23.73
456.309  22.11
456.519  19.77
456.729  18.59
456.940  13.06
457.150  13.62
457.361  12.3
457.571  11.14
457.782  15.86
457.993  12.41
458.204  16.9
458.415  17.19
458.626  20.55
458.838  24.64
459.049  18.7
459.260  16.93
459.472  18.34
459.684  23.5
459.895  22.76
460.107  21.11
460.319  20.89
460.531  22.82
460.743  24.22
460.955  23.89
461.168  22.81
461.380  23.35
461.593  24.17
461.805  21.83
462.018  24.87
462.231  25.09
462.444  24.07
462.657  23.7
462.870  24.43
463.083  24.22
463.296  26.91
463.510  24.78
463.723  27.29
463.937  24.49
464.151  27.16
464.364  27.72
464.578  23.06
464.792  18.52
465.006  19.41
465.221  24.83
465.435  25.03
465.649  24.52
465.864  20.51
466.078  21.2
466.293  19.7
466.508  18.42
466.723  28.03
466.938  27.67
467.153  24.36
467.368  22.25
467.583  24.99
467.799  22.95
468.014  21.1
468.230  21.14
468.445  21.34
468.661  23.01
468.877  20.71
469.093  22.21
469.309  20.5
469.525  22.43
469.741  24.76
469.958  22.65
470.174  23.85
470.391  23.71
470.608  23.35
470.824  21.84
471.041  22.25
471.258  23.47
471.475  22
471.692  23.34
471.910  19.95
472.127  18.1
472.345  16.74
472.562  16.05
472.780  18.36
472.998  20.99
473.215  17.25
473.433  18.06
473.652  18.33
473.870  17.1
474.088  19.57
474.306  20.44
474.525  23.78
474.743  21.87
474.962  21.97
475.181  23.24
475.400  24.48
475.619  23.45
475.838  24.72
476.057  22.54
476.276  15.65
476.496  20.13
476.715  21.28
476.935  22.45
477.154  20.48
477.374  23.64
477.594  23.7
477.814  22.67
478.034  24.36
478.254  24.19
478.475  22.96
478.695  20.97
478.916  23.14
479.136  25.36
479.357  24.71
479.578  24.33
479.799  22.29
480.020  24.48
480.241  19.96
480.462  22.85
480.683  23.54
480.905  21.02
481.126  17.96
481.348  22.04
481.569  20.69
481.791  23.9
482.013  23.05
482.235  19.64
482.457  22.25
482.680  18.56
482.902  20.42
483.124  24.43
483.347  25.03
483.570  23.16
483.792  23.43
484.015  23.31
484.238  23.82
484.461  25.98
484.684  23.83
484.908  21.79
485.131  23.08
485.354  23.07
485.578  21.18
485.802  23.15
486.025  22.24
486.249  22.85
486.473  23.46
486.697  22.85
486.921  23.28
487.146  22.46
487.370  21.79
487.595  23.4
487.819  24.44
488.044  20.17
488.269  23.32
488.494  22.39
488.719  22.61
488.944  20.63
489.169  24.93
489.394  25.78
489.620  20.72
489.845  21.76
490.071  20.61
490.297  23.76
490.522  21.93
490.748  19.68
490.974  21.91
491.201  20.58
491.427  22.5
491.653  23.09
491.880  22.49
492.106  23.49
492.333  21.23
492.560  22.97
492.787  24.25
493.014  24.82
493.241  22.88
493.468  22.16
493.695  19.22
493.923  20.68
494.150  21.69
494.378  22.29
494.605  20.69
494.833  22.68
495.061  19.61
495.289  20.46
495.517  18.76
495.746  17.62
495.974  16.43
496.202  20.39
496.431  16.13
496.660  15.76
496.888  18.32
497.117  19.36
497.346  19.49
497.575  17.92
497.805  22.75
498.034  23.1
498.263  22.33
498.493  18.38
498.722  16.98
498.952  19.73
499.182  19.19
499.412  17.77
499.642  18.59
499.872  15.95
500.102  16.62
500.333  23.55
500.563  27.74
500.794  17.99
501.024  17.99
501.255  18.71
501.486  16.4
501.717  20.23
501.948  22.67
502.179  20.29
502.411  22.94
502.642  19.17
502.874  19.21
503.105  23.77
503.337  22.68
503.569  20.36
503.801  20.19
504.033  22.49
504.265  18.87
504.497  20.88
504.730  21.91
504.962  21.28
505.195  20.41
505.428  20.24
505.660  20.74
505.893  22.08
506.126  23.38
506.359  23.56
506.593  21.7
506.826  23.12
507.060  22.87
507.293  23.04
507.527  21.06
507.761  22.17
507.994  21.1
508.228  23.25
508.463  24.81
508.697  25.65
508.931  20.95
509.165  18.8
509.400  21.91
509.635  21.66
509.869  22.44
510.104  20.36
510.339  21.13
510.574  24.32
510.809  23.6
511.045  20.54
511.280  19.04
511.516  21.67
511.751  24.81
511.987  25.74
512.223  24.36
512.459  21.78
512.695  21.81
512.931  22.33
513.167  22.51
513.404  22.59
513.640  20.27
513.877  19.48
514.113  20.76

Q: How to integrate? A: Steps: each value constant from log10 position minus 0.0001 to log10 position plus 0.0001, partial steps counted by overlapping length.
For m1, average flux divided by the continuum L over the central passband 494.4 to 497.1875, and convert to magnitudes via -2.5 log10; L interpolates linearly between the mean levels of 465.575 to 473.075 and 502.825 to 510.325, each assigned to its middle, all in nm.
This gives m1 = 0.15 mag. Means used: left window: 21.9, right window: 21.8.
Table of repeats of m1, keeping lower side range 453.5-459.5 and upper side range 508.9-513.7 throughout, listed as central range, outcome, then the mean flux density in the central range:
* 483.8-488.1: -0.12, 23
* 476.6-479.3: -0.15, 23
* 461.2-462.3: -0.24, 23.8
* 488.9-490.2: -0.09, 22.5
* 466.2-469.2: -0.17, 22.7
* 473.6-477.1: -0.08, 21.4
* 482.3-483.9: -0.10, 22.4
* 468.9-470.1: -0.15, 22.4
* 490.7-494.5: -0.06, 22.2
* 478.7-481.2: -0.13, 22.7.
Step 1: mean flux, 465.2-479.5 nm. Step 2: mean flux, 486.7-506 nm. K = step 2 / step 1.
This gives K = 0.95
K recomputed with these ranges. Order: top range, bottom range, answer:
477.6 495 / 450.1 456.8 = 1.07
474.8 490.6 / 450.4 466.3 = 1.06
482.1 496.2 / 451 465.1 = 1.05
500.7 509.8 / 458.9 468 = 0.92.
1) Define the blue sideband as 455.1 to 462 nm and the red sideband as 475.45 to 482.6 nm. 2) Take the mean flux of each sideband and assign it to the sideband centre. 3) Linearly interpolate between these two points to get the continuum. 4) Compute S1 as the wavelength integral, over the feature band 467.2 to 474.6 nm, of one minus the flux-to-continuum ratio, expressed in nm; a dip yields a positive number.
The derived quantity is 0.093 nm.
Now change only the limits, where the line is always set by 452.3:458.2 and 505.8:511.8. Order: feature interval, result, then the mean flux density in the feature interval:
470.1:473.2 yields -0.18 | 20.9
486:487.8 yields -0.19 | 22.9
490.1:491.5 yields -0.04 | 21.6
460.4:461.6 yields -0.28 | 23.4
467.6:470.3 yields -0.38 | 22.3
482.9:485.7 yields -0.38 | 23.4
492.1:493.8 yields -0.11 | 22.6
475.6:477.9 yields -0.20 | 21.8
